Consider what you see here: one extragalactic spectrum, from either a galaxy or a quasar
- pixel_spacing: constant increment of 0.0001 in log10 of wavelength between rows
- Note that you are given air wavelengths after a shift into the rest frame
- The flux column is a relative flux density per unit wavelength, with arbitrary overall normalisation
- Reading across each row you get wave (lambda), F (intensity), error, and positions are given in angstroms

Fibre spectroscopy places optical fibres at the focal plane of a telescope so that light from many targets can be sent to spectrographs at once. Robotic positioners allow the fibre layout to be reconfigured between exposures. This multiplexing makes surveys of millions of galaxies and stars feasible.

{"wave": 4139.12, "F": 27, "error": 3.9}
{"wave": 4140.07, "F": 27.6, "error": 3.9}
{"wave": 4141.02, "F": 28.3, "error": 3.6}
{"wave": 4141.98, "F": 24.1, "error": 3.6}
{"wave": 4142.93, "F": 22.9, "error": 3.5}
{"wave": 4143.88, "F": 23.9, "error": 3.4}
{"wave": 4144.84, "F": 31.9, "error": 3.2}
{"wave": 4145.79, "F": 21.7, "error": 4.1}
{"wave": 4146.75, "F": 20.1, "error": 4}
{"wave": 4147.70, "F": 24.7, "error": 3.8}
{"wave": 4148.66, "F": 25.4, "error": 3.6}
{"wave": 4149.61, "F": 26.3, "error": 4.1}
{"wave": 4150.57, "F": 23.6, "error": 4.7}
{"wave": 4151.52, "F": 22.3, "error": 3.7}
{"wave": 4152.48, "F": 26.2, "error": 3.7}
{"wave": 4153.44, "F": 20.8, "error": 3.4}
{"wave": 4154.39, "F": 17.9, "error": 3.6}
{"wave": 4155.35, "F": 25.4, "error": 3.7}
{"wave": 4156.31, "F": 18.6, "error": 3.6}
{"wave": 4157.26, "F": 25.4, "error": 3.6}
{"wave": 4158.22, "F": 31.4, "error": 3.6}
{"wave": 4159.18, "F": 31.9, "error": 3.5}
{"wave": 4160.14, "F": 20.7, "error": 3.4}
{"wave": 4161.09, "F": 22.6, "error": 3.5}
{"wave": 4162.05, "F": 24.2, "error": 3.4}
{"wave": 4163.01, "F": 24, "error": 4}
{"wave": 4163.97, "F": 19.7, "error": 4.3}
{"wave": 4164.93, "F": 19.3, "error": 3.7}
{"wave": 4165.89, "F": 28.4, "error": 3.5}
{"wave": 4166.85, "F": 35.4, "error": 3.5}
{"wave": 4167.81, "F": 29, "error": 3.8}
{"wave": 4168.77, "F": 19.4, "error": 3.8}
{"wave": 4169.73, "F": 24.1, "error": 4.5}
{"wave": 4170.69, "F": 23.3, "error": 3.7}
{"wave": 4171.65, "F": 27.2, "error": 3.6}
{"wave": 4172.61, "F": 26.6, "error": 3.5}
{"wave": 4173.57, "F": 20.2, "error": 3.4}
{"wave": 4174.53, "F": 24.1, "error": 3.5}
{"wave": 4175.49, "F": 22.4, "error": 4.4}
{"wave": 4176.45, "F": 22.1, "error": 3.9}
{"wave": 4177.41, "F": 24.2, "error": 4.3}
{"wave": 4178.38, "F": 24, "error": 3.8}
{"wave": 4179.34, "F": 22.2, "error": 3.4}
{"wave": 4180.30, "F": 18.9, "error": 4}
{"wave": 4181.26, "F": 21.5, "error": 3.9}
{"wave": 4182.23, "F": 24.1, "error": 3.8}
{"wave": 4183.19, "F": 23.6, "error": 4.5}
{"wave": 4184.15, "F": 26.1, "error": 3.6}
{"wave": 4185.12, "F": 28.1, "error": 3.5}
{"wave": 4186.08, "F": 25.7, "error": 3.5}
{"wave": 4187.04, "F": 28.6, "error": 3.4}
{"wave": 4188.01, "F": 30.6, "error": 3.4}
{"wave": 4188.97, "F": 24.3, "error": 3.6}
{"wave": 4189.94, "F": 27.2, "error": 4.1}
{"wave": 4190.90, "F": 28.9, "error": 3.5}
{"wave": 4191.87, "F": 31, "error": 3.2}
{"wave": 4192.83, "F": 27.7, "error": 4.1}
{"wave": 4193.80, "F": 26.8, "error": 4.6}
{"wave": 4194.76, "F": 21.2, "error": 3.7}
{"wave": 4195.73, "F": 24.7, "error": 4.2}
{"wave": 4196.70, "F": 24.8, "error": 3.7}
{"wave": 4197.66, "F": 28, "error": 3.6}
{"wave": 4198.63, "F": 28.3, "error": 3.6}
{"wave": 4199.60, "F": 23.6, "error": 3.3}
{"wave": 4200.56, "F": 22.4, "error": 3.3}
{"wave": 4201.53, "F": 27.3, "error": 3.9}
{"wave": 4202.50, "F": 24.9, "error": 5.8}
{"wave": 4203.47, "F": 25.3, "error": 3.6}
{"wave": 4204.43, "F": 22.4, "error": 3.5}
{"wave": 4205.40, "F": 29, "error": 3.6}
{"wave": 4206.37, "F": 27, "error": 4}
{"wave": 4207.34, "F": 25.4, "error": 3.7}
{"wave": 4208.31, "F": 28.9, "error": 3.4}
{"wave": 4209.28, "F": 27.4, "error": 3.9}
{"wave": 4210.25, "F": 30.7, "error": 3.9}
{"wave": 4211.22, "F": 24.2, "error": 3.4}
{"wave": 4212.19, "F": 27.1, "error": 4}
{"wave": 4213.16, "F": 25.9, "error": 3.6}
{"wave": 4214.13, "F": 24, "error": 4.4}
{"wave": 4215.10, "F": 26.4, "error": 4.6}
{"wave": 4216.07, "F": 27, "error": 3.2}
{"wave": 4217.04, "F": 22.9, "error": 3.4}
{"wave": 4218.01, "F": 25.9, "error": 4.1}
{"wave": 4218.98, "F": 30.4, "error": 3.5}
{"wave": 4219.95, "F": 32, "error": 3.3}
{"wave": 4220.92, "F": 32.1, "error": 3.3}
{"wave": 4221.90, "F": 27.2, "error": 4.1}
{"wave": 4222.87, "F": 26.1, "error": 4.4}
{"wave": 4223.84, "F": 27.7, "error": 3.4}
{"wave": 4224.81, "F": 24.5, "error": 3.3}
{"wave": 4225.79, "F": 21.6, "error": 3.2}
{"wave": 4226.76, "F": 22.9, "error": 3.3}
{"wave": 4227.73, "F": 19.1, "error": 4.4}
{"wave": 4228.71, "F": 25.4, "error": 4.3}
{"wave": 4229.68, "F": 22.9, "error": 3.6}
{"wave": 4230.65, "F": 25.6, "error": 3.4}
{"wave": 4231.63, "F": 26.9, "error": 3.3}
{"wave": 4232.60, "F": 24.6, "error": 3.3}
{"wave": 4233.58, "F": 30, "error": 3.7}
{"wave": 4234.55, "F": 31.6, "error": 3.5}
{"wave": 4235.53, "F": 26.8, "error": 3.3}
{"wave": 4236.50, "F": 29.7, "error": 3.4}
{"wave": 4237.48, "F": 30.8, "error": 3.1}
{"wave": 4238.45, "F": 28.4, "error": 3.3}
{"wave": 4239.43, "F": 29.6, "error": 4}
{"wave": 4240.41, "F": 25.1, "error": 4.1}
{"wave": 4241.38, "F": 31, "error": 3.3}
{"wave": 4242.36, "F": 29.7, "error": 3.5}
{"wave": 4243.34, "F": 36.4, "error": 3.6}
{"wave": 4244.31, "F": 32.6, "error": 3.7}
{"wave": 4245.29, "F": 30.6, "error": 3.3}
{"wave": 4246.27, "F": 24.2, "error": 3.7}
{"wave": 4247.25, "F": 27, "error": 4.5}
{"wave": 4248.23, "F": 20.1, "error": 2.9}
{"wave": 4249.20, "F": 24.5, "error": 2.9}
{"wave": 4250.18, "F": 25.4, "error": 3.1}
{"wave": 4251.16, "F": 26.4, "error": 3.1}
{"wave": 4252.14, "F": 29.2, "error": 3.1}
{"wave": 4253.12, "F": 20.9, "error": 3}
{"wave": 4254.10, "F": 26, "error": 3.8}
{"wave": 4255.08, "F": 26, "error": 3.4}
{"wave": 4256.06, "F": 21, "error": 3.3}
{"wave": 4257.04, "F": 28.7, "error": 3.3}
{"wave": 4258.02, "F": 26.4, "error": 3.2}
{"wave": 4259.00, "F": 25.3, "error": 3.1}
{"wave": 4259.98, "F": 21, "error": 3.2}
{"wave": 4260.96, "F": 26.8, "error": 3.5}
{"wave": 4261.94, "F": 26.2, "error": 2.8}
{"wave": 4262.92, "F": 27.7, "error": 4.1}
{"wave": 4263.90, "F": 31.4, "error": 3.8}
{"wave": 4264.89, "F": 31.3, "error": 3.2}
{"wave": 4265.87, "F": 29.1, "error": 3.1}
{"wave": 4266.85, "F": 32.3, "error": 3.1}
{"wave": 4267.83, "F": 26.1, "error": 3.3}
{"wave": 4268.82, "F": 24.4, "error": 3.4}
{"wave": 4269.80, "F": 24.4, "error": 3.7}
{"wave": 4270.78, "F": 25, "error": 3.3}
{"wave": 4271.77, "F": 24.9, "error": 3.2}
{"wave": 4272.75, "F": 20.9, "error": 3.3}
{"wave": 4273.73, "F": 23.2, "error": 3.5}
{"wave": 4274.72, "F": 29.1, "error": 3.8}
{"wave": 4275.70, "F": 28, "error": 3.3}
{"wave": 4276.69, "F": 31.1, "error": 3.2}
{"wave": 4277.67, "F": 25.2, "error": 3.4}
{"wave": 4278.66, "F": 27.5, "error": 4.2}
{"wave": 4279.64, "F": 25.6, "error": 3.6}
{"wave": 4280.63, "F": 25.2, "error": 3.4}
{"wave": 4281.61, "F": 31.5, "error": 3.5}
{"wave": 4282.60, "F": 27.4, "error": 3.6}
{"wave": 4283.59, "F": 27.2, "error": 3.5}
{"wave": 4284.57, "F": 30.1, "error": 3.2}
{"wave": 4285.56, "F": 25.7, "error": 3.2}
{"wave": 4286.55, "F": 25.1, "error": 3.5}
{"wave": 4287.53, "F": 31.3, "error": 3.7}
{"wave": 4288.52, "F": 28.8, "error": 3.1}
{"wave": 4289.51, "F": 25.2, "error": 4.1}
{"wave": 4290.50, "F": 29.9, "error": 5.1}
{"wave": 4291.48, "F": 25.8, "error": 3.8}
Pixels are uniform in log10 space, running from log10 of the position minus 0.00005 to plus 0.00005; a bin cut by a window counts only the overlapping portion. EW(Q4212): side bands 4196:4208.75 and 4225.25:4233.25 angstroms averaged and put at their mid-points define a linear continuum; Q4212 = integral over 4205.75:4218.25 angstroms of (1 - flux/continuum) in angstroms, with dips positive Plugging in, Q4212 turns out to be -0.6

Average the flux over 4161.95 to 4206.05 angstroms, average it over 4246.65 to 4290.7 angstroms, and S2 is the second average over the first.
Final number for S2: 1.1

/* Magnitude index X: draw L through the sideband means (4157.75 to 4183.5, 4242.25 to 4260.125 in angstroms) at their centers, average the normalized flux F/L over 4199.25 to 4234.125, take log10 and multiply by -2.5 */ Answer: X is -0.02 mag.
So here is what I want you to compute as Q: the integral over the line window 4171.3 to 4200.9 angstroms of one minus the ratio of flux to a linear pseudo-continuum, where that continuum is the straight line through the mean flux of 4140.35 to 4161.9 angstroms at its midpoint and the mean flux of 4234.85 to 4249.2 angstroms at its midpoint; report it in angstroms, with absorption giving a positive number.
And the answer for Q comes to 1.01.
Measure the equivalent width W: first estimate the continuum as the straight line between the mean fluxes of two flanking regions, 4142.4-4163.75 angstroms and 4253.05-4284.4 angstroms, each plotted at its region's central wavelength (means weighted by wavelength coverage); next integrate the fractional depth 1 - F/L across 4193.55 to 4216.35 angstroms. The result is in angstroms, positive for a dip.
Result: -0.63 angstroms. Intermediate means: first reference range 24.1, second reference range 26.6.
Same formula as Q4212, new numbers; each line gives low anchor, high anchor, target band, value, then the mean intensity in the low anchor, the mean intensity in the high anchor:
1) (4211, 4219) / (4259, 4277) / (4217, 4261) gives -0.9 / 25.8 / 26.7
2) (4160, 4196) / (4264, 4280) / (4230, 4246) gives -1.9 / 24.8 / 26.9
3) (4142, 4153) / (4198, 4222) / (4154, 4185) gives 1.4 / 24.4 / 26.7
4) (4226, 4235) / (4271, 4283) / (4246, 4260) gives 0.5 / 25.3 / 26.6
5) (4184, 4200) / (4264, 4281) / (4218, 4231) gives 0.4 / 26.8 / 26.8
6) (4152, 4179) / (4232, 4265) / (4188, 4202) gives -0.5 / 24.2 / 27.4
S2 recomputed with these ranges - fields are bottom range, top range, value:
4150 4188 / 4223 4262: 1.09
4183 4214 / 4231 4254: 1.05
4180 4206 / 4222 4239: 1.02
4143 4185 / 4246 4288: 1.10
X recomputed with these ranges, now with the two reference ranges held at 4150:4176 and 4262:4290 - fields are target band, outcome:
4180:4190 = -0.02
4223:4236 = 0.03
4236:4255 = -0.05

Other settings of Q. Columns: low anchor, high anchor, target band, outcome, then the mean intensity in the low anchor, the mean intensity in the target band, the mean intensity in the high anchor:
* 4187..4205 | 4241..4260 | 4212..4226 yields -0.22 angstroms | 26.2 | 26.8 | 26.7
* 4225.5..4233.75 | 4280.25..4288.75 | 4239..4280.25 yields -0.90 angstroms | 24.2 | 26.8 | 28.1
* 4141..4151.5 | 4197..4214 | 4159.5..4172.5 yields 0.29 angstroms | 24.6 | 24.6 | 26.3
